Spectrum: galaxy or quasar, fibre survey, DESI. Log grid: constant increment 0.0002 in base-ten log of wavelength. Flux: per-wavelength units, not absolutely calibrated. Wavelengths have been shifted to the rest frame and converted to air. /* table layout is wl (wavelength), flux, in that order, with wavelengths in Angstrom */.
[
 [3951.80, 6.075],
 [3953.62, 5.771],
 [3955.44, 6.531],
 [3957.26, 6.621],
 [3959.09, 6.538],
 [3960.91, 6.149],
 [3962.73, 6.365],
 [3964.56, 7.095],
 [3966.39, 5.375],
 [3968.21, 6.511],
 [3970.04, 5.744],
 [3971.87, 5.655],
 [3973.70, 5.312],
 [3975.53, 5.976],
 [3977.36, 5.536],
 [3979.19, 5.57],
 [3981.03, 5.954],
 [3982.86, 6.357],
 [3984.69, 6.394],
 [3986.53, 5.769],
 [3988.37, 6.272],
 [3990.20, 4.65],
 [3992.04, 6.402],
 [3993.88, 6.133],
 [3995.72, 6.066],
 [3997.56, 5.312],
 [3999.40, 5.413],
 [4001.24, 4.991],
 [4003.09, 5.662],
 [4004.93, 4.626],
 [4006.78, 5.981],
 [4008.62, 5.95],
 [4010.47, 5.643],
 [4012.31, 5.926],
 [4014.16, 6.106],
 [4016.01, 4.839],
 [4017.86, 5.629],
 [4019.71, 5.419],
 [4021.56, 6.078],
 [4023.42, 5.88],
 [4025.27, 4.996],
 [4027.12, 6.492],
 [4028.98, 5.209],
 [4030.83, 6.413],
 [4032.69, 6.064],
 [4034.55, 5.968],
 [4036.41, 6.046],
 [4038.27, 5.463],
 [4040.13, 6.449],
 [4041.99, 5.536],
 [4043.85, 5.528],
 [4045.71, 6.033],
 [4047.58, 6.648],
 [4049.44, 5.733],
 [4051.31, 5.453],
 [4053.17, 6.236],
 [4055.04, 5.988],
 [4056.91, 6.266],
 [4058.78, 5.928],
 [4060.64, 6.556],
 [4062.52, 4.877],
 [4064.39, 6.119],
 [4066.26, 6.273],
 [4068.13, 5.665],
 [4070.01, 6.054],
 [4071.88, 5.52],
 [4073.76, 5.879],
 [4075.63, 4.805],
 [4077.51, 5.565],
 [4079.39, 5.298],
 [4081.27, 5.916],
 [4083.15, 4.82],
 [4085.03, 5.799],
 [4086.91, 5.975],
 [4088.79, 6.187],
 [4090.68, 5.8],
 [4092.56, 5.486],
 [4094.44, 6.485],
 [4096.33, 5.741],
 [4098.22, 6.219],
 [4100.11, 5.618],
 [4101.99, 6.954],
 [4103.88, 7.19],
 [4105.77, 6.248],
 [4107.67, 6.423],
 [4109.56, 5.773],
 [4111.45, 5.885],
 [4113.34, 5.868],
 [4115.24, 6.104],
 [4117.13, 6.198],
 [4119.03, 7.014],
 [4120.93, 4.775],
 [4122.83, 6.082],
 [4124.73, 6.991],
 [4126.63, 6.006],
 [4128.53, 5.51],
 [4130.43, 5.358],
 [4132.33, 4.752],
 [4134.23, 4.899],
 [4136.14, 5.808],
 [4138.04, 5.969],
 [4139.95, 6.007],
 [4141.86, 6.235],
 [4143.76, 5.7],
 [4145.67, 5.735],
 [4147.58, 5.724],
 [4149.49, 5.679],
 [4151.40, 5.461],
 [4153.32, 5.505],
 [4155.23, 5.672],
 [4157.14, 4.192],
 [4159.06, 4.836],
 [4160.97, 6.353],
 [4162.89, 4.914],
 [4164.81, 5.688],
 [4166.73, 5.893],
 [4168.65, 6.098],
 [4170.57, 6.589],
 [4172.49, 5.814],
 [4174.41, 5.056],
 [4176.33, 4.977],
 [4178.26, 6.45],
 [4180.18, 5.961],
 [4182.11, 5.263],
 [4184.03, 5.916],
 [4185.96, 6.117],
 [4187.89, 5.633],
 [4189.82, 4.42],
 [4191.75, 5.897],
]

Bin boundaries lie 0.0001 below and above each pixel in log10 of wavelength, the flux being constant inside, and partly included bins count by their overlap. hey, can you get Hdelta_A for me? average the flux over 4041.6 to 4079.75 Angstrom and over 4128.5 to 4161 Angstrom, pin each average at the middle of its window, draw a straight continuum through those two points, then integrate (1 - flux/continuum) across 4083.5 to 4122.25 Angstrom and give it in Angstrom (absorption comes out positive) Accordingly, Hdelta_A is -2.8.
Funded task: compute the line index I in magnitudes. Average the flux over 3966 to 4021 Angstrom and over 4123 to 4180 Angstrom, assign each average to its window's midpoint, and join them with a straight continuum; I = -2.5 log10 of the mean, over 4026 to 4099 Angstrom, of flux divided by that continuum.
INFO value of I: -0.03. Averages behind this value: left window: 5.71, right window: 5.66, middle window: 5.86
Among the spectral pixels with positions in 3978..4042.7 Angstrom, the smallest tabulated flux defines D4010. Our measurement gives 4.626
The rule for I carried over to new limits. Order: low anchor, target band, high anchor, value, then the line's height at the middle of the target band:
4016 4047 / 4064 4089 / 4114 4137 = 0.02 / 5.8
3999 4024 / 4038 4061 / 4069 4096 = -0.07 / 5.64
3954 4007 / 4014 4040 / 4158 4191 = 0.01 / 5.83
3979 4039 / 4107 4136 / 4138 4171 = -0.03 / 5.68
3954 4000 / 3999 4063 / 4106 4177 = 0.02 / 5.9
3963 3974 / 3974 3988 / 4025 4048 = 0.01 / 5.99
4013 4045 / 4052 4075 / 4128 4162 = -0.04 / 5.7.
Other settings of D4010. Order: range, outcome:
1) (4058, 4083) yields 4.805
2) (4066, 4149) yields 4.752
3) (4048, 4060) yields 5.453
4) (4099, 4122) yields 4.775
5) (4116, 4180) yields 4.192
